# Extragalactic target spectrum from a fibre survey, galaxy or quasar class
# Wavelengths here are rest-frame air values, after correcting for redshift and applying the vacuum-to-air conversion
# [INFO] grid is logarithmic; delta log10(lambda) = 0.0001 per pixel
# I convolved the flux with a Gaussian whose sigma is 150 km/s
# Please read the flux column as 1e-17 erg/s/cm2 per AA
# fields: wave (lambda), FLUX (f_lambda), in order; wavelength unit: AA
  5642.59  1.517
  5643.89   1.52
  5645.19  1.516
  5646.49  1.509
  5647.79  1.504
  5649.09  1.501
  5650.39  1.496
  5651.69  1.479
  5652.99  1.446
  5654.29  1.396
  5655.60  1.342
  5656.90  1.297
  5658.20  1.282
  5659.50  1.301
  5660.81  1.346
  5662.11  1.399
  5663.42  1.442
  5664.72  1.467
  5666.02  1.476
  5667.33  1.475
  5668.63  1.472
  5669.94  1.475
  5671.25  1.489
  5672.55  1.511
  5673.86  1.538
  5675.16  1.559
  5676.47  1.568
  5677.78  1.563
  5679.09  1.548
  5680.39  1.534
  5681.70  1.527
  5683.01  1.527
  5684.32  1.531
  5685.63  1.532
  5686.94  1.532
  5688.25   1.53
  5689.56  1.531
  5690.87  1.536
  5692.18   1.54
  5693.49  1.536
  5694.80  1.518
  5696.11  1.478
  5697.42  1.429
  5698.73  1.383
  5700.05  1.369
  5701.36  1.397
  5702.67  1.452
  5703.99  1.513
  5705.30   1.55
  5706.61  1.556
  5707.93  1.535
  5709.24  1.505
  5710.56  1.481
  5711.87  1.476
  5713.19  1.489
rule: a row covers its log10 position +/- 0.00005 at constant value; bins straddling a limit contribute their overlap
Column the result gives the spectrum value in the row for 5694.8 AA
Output 1.518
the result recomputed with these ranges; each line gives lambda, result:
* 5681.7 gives 1.527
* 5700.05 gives 1.369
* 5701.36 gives 1.397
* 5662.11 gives 1.399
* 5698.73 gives 1.383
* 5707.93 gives 1.535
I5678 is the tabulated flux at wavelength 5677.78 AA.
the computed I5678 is 1.563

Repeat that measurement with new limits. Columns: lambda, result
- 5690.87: 1.536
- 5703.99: 1.513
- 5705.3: 1.55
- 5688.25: 1.53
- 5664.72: 1.467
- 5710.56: 1.481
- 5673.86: 1.538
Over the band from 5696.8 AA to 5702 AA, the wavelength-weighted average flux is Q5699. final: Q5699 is 1.39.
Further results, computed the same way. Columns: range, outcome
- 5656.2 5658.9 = 1.29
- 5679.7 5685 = 1.53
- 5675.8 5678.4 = 1.56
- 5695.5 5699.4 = 1.43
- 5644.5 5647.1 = 1.51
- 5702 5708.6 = 1.52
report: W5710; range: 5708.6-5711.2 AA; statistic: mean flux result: 1.49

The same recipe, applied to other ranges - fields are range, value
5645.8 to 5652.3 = 1.5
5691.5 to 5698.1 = 1.5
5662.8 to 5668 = 1.47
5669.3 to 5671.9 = 1.48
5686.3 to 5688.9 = 1.53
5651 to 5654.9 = 1.44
